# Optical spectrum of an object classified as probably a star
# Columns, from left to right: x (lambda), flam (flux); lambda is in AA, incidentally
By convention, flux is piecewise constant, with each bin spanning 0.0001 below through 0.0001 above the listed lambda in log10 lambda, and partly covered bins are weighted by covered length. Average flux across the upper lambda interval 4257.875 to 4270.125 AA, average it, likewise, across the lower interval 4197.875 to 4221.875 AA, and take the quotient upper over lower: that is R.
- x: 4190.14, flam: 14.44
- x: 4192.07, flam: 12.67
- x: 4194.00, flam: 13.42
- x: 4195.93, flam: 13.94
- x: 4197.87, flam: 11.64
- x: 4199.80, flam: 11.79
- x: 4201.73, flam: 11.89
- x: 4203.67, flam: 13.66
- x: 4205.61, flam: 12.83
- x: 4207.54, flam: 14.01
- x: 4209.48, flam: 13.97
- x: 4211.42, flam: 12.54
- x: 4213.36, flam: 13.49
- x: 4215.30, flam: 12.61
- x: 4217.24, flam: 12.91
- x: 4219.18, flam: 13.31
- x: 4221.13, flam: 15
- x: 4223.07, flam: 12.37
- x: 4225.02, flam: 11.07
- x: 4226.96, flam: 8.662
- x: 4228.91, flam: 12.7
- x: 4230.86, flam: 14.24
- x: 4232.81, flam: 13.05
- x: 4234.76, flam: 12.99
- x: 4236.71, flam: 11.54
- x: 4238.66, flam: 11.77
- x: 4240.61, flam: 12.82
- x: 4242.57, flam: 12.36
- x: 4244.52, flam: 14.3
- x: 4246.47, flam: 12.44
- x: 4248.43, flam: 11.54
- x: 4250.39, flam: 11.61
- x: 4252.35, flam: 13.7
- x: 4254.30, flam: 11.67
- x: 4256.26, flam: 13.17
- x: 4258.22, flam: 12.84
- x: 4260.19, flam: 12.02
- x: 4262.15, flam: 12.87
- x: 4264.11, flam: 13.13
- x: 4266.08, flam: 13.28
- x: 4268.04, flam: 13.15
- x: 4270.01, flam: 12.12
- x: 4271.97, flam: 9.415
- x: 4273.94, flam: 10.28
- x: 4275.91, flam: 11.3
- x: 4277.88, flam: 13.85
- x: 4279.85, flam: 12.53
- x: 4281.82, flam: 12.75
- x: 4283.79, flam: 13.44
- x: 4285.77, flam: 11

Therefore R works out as 1.0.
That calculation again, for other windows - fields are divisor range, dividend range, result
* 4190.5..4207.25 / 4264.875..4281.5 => 0.94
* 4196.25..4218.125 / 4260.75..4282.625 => 0.95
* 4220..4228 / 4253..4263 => 1.06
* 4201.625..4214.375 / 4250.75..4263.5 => 0.95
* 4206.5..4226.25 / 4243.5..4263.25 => 0.97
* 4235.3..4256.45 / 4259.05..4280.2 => 0.98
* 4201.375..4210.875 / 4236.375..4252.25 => 0.93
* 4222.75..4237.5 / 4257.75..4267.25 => 1.06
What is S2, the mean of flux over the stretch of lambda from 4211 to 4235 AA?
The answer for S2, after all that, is 12.7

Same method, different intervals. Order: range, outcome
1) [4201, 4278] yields 12.5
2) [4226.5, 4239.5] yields 12.3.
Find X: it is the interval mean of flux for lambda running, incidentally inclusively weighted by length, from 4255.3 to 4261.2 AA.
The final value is 12.7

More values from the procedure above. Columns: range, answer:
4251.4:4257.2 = 12.9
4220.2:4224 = 13.7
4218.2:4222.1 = 14.1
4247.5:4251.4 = 11.6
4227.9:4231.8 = 13.4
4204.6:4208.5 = 13.4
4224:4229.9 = 10.8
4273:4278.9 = 11.8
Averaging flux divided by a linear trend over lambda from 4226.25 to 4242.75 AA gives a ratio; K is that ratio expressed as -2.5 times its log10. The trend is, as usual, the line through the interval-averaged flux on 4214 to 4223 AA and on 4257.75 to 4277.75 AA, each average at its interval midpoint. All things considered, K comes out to 0.06 mag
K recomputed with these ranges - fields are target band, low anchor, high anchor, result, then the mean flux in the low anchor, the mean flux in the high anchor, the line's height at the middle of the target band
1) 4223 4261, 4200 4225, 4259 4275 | 0.015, 13.1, 12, 12.5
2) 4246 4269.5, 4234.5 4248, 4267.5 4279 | -0.048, 12.5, 11.6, 12.1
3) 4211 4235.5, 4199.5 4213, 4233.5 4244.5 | 0.006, 13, 12.5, 12.8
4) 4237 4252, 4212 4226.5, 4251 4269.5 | 0.034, 12.8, 12.8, 12.8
